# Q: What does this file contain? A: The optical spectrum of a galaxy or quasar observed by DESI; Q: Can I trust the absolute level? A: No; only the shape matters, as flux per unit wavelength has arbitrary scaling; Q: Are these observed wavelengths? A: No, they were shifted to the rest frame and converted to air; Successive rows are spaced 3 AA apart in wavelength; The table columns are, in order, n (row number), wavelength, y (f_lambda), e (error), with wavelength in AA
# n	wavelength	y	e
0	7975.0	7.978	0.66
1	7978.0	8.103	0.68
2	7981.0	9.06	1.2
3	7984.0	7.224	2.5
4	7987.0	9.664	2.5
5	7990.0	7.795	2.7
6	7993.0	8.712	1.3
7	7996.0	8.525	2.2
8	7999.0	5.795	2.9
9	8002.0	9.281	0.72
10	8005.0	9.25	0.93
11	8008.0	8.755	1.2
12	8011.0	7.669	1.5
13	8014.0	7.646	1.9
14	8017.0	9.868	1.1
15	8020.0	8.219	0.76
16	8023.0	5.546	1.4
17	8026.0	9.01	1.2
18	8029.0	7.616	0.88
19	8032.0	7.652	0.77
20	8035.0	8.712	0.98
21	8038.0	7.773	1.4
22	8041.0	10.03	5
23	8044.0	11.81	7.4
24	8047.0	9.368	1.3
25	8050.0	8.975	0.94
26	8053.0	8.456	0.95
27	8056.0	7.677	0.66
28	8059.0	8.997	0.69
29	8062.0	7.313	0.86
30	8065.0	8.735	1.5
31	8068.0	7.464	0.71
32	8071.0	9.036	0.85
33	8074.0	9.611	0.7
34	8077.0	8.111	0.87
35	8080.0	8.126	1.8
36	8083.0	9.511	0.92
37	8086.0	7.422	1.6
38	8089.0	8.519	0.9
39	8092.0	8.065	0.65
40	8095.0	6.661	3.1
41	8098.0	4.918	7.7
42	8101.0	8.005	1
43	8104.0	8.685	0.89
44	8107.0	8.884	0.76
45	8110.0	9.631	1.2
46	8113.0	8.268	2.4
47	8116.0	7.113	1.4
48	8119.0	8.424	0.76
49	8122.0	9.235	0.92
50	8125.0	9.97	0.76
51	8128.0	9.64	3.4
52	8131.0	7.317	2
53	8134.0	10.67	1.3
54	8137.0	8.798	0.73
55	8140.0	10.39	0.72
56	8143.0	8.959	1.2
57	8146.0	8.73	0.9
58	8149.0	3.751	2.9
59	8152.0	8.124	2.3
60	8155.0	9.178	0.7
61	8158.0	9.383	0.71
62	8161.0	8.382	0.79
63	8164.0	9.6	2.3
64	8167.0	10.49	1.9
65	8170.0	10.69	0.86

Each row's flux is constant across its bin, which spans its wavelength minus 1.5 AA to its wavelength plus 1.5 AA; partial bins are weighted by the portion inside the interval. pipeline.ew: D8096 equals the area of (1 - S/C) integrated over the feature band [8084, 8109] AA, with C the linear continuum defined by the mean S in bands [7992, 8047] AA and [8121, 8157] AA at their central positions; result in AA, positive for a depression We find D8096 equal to 2.6 AA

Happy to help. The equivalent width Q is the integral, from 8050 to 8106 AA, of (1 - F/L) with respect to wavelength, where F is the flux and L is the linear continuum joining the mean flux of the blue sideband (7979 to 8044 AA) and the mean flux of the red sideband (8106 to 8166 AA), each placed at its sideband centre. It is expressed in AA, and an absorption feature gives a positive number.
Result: 3.0 AA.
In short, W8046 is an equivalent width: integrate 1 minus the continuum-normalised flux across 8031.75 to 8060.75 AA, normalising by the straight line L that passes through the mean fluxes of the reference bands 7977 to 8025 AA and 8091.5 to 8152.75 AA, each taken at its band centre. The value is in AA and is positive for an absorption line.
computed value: -2.62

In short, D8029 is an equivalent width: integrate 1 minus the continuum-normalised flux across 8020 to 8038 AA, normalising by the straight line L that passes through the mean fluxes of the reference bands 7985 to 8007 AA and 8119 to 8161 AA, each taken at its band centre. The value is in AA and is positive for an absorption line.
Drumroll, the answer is 1.6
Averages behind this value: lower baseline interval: 8.41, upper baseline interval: 8.75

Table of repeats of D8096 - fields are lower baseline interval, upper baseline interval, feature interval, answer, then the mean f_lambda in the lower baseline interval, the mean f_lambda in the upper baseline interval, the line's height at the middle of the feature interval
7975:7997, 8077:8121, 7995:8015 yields 0.5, 8.41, 8.03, 8.34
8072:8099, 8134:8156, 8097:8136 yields -1.7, 7.96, 8.42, 8.2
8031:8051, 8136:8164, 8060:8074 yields 1.1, 9.23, 8.47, 9.05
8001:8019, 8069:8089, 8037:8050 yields -1.6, 8.72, 8.6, 8.66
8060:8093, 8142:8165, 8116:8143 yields -2.9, 8.37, 8.22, 8.27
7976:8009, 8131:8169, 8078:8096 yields 1.2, 8.37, 8.83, 8.65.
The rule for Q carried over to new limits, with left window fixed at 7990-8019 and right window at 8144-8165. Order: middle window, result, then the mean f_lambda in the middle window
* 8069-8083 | -0.9 AA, 8.76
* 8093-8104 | 1.8 AA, 6.89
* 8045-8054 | -0.9 AA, 9.12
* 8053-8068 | 0.3 AA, 8.14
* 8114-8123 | 0.0 AA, 8.2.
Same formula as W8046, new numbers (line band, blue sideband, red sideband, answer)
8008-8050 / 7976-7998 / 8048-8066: -0.91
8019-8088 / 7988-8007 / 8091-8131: -1.93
